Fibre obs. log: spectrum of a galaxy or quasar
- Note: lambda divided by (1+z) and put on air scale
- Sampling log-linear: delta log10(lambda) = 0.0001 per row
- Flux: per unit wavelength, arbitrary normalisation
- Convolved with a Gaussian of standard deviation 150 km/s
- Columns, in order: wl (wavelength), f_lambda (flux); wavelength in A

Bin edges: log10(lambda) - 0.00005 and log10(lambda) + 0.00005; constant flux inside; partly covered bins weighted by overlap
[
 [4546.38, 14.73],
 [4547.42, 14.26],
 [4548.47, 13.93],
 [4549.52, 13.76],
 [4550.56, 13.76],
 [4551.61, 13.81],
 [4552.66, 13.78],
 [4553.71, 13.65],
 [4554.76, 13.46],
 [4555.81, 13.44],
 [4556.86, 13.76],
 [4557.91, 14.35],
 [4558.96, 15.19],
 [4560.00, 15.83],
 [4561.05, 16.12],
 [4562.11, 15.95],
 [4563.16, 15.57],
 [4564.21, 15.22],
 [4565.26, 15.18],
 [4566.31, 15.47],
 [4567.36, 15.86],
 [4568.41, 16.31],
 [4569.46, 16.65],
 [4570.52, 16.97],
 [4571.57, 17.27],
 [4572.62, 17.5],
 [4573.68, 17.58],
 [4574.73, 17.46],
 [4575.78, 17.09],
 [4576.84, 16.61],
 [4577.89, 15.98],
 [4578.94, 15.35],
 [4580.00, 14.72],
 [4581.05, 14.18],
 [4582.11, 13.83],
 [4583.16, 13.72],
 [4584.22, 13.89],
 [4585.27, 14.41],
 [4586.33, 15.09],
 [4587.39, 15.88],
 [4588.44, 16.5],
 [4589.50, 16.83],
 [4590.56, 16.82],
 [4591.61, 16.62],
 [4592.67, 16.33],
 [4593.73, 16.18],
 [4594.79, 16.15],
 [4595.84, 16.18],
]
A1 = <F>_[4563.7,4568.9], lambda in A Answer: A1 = 15.6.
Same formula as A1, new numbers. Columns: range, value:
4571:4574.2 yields 17.4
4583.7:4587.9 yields 14.8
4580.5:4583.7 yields 13.9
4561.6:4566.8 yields 15.5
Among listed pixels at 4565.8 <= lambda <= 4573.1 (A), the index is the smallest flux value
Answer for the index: 15.47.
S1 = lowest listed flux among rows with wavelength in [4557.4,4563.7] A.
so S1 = 14.35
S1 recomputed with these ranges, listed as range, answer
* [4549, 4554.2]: 13.65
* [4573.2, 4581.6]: 14.18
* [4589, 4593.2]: 16.33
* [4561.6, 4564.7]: 15.22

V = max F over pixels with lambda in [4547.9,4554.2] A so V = 13.93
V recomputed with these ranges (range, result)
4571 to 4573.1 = 17.5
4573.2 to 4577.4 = 17.58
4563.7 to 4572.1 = 17.27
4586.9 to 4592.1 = 16.83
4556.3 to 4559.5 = 15.19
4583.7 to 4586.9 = 15.09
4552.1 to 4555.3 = 13.78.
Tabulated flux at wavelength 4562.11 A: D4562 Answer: 15.95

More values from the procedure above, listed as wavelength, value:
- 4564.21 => 15.22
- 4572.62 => 17.5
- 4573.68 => 17.58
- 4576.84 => 16.61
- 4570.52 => 16.97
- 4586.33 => 15.09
